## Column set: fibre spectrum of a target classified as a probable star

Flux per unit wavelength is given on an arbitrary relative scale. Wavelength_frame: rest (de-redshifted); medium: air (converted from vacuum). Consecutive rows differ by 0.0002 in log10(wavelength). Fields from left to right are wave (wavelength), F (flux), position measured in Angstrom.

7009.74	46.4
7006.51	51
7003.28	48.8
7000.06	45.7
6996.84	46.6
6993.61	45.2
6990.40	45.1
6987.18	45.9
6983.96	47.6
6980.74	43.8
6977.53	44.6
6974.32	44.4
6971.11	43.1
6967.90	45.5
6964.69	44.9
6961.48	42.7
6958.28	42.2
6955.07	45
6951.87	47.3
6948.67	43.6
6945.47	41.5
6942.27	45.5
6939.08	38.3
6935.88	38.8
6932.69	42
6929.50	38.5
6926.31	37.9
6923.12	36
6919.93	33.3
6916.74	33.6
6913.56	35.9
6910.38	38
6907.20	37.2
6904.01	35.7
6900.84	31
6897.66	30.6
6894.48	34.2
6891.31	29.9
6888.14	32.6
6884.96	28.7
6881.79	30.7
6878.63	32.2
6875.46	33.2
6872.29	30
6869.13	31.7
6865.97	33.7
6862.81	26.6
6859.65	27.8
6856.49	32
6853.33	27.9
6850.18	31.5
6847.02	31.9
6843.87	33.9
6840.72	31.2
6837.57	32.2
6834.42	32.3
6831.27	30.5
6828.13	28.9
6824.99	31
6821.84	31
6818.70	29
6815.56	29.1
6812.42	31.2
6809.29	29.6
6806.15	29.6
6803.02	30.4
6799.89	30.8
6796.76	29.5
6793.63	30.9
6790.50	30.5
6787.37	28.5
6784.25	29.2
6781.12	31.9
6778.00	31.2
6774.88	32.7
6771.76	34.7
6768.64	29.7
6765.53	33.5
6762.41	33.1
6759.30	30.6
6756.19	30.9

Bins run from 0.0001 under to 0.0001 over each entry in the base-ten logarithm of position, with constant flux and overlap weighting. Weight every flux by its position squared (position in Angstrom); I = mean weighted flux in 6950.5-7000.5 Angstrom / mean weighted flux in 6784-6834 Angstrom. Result 1.6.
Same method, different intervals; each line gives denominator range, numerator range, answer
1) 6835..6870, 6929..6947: 1.35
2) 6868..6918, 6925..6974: 1.32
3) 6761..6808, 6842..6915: 1.06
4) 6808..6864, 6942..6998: 1.52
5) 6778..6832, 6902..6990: 1.43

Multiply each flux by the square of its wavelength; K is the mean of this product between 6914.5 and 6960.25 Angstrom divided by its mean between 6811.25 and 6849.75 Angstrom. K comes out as 1.3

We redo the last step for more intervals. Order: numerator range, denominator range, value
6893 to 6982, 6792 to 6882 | 1.34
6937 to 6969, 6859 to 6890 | 1.45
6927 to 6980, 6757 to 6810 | 1.46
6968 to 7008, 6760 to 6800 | 1.56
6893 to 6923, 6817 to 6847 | 1.13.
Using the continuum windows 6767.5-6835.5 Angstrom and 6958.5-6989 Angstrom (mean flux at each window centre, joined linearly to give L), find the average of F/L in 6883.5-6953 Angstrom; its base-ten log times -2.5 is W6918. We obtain 0.097 mag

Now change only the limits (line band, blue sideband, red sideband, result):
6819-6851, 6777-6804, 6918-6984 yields 0.074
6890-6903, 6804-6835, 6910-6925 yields 0.081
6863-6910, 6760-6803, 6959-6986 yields 0.194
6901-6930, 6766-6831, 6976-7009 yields 0.121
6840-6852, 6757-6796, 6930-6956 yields 0.124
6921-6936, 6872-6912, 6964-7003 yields -0.019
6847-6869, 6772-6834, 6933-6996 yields 0.162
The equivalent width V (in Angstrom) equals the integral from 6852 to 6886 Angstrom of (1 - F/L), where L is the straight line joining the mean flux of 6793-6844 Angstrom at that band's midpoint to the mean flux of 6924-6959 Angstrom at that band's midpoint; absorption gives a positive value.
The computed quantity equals 4.5 Angstrom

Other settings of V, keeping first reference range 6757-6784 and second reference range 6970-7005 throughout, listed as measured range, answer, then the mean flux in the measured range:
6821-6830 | 1.32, 30.3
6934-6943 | 0.44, 40.5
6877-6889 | 2.48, 31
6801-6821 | 2.69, 29.9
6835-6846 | 1.20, 32.4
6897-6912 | 2.10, 34.7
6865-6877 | 1.95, 32.1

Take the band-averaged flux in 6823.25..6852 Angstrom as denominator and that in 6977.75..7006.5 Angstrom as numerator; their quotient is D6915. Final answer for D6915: 1.5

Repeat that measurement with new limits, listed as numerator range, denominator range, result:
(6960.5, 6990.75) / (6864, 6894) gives 1.42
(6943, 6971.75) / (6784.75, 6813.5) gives 1.46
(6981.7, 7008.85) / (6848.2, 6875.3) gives 1.55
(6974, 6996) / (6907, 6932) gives 1.24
